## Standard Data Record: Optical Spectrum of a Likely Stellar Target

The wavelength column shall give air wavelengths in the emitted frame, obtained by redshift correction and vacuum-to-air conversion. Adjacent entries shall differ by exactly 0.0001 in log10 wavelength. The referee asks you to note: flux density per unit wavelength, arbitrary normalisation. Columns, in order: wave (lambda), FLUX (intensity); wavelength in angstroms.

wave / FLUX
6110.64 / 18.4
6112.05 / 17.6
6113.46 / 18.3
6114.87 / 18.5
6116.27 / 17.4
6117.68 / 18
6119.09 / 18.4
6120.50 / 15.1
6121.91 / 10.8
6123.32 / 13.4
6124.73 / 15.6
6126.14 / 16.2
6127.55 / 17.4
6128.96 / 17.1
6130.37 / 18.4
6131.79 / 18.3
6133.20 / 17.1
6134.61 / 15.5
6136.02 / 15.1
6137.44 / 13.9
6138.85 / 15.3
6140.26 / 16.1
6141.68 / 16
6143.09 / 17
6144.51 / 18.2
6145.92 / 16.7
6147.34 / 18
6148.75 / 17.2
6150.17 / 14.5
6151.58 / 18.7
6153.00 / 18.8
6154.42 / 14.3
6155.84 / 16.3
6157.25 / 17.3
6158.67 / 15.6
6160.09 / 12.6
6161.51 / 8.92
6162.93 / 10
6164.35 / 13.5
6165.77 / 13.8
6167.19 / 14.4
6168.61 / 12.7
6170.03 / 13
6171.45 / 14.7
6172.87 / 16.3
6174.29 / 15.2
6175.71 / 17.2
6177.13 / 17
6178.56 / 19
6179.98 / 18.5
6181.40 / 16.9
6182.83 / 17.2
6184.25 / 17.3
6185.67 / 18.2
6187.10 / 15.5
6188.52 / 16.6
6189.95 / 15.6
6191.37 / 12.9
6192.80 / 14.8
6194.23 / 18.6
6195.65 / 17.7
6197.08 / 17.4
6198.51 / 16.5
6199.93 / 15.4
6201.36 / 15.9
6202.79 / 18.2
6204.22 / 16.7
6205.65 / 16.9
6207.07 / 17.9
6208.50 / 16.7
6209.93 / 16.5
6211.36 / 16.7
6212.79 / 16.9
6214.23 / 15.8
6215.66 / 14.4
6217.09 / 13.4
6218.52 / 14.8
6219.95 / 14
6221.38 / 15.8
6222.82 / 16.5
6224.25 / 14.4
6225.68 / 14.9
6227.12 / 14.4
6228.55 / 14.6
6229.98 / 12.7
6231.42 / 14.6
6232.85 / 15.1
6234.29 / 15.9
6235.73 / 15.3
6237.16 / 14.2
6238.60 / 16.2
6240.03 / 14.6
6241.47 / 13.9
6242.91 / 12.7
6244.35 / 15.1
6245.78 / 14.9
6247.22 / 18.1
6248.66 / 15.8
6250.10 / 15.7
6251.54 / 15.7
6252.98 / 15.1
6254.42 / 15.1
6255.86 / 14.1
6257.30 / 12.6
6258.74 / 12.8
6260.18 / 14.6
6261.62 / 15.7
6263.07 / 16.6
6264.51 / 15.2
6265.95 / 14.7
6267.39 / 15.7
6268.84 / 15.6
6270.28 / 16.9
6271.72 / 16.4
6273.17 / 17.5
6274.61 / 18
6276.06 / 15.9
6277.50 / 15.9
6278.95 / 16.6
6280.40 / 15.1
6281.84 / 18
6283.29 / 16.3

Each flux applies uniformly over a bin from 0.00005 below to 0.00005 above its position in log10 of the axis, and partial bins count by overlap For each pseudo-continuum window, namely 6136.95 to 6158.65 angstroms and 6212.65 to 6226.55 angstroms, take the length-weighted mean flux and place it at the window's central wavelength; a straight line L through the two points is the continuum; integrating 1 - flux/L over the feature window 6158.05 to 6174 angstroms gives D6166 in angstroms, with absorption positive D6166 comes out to 2.8 angstroms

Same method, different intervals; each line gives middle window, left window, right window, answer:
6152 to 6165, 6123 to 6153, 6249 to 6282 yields 1.71 angstroms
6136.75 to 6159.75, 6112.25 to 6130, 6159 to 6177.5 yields -2.39 angstroms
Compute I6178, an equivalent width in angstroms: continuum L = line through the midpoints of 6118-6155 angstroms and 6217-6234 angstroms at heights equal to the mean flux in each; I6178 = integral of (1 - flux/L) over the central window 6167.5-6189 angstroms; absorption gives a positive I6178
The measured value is -1.09 angstroms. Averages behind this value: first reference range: 16.3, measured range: 16.3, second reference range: 14.7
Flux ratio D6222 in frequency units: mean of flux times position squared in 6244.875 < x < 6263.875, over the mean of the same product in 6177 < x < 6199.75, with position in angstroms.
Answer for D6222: 0.9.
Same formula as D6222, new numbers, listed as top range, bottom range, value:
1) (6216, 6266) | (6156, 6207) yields 0.96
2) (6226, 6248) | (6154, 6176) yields 1.08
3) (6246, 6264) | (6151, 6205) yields 0.98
